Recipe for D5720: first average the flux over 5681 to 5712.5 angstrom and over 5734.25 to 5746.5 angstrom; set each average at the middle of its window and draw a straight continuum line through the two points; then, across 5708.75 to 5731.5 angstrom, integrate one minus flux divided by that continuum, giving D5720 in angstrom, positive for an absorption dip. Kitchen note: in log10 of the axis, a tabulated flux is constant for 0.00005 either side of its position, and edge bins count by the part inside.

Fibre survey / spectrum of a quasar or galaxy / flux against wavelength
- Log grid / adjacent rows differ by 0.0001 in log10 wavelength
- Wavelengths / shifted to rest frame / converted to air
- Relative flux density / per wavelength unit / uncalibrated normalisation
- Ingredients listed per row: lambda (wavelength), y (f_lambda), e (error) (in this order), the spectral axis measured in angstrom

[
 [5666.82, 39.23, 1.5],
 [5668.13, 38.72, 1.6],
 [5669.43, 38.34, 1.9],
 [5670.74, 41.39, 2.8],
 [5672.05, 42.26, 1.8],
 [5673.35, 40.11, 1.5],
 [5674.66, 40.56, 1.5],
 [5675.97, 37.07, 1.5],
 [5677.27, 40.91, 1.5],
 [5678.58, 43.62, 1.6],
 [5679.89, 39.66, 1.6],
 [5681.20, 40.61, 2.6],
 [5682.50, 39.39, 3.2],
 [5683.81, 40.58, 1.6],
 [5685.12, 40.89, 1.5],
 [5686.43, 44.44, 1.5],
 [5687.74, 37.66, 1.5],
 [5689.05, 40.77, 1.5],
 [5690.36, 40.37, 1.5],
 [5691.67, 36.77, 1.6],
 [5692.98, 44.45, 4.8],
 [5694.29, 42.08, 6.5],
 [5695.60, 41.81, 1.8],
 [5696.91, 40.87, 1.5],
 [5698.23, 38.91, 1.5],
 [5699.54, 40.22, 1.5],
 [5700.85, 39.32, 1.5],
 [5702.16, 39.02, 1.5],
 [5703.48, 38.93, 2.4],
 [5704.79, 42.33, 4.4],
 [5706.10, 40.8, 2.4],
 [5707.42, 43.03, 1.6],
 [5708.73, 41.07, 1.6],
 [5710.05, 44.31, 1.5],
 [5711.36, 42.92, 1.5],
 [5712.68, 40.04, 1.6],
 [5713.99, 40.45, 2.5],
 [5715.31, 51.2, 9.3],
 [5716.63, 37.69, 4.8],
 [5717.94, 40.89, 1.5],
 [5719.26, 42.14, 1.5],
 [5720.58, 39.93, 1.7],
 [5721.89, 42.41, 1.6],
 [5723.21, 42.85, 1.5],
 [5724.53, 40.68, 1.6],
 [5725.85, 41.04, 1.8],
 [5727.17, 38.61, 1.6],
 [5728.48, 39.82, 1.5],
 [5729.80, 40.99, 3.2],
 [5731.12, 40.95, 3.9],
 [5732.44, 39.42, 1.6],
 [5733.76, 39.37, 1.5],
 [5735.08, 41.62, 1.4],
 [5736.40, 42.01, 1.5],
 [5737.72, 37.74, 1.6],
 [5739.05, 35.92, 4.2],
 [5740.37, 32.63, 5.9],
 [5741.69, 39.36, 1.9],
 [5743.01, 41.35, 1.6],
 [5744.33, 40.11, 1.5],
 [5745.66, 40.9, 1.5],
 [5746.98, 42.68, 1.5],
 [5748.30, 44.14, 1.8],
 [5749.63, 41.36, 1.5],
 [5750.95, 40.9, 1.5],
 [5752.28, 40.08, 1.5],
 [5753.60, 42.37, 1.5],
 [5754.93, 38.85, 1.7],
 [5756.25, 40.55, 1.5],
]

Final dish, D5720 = -0.9 angstrom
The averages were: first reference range 40.9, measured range 41.6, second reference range 39.1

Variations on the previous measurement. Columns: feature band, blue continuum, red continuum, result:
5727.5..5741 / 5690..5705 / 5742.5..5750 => 0.77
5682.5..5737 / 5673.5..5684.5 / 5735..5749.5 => -1.33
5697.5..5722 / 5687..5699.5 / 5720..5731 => -0.42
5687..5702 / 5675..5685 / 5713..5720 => 0.30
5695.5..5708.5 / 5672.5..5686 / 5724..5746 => -0.13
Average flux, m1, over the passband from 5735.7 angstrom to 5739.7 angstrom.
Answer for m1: 38.5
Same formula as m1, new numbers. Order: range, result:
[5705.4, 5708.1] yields 41.9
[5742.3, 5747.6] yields 41.2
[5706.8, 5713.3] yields 42.3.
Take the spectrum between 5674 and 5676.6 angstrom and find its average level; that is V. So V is 38.7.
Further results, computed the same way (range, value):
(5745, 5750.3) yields 42.3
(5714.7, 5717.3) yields 44.3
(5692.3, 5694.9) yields 43.3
